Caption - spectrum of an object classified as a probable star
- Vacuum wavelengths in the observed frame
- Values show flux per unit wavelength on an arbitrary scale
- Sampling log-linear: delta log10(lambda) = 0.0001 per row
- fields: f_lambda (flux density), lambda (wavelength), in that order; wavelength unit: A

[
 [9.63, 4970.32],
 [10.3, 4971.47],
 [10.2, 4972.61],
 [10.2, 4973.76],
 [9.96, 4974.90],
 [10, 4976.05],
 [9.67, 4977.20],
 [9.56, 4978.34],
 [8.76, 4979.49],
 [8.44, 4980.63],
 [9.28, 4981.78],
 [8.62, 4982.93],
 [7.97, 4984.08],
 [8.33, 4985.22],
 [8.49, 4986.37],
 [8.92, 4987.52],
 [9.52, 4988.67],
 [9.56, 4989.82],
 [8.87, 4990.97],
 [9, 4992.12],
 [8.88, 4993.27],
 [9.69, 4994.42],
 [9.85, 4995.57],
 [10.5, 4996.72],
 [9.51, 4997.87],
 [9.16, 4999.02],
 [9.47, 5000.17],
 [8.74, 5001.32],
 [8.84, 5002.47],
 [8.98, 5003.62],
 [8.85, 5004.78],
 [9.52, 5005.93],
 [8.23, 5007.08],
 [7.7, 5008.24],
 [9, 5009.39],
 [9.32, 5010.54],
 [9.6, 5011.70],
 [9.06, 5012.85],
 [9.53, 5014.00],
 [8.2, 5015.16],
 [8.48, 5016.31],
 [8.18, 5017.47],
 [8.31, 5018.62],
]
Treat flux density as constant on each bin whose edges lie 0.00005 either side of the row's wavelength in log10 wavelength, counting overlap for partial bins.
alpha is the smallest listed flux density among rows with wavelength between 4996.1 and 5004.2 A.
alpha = 8.74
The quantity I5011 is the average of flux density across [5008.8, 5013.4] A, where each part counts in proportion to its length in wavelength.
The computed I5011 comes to 9.25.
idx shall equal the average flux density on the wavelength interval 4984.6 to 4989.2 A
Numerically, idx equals 8.8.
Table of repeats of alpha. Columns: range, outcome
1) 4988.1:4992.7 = 8.87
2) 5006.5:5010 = 7.7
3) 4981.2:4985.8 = 7.97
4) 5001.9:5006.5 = 8.84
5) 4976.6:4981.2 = 8.44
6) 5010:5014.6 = 9.06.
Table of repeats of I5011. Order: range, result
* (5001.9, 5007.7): 8.87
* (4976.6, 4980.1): 9.34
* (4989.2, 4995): 9.2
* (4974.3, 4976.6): 9.99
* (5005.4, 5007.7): 8.83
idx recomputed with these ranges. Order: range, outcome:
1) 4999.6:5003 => 9.03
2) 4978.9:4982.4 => 8.82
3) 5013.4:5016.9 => 8.74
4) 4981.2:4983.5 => 8.93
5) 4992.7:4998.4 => 9.69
